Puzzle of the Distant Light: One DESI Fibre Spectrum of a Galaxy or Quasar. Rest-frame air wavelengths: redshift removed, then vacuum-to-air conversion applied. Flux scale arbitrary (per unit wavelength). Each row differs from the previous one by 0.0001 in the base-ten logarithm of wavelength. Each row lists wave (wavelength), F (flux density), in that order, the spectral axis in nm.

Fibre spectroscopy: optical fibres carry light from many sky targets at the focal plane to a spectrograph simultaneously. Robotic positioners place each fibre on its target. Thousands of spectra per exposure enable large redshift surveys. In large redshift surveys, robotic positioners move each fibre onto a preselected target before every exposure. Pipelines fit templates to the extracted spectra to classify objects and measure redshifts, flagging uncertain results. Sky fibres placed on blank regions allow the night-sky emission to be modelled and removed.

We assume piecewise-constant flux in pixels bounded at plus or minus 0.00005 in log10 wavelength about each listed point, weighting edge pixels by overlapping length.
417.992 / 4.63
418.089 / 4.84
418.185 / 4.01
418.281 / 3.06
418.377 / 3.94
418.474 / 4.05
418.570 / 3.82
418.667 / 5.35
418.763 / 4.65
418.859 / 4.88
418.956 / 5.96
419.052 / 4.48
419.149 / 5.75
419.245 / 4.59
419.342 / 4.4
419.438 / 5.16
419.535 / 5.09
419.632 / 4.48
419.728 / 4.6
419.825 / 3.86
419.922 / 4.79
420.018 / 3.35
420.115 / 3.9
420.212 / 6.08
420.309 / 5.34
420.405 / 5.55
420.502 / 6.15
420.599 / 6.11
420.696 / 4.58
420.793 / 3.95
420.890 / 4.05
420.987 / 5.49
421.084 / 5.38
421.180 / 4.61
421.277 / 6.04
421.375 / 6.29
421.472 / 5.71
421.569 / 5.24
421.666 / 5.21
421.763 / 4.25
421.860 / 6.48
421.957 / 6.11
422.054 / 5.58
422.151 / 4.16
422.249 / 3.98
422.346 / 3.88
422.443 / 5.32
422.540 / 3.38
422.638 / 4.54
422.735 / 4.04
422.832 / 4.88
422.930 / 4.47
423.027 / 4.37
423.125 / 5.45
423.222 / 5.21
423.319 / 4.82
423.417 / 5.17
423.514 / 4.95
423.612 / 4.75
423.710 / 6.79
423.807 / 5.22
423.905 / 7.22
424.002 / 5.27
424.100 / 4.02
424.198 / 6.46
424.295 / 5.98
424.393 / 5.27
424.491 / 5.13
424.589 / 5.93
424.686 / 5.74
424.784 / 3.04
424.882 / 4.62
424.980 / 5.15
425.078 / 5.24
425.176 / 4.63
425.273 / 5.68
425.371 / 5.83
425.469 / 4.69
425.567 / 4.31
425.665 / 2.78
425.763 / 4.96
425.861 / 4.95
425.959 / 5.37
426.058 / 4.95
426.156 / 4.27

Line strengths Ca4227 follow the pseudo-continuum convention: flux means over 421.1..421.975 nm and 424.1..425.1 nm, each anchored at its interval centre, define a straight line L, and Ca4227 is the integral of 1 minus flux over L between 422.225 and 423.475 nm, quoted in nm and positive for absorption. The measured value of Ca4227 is 0.18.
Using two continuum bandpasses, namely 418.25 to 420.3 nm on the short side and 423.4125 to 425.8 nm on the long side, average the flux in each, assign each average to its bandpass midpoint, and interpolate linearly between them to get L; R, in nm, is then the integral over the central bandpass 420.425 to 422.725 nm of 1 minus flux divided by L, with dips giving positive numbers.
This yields -0.10 nm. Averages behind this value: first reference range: 4.61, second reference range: 5.15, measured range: 5.05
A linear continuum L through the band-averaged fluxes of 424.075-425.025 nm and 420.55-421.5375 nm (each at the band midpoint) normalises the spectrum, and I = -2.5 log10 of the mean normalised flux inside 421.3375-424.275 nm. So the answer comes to 0.02 mag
